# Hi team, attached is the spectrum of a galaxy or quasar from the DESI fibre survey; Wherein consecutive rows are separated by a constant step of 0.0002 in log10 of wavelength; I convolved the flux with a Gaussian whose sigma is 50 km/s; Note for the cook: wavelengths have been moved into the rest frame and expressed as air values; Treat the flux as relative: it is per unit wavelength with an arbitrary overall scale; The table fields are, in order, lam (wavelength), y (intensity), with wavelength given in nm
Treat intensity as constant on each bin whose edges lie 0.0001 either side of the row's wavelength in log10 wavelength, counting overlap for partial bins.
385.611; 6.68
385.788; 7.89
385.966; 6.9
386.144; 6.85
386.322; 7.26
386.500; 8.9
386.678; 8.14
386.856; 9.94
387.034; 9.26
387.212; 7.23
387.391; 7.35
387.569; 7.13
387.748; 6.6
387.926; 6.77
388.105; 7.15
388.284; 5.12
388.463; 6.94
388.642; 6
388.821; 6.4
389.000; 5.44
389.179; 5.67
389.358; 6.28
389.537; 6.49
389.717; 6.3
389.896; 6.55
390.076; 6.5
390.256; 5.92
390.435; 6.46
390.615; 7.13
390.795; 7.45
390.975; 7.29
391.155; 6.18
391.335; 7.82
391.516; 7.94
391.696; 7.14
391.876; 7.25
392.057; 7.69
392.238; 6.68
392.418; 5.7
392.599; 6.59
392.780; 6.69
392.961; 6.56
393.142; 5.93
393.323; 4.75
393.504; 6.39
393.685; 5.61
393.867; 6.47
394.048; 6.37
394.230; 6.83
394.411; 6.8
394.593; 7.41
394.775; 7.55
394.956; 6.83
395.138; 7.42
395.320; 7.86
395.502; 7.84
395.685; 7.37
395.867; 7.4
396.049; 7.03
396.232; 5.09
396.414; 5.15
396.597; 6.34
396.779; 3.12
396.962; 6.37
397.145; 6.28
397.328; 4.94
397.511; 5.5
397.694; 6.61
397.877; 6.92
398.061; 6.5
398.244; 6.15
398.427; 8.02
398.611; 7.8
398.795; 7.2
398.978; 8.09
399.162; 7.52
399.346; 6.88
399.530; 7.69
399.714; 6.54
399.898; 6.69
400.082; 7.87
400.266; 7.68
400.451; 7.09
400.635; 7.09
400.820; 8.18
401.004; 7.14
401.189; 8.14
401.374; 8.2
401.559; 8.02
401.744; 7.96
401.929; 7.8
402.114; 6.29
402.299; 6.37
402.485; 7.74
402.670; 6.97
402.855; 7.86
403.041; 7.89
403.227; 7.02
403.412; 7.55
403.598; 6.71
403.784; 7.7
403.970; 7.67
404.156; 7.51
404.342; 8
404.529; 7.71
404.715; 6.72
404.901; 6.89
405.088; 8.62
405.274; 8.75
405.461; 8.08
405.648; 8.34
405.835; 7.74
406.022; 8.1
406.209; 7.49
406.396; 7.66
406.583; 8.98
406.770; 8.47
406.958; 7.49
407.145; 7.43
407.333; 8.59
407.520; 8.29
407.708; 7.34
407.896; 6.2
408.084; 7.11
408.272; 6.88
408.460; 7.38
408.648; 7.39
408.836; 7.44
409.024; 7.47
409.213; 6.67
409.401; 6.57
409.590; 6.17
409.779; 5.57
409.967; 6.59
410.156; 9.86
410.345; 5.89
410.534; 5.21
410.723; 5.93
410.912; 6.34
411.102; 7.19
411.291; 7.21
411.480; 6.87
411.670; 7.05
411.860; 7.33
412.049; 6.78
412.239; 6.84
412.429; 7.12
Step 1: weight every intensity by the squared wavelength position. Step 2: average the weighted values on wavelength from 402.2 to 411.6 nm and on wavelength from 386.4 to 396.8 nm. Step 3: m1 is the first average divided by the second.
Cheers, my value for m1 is 1.17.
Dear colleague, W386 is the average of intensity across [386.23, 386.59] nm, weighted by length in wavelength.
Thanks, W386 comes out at 8.07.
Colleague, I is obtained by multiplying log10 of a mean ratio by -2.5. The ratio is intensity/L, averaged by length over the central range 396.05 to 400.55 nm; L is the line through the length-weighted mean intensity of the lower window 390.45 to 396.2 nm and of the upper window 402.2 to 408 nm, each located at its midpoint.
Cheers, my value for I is 0.10 mag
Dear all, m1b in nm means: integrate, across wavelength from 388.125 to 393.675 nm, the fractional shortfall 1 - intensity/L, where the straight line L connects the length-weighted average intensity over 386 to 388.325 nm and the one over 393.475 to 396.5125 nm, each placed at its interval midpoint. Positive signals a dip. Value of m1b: 0.53 nm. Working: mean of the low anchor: 7.55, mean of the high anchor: 6.8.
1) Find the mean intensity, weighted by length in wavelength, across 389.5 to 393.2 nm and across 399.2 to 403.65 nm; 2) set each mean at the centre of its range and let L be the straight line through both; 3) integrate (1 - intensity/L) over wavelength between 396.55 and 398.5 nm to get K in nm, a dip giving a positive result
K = 0.31 nm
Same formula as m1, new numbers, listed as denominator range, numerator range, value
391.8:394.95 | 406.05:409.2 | 1.24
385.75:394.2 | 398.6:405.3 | 1.17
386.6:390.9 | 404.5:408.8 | 1.24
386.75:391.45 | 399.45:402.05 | 1.18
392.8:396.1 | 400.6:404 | 1.15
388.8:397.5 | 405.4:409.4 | 1.25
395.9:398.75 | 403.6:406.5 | 1.31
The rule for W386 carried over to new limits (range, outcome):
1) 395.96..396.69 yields 5.89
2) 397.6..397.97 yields 6.75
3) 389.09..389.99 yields 6.26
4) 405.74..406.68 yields 8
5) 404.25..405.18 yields 7.58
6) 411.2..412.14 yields 7.05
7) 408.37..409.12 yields 7.42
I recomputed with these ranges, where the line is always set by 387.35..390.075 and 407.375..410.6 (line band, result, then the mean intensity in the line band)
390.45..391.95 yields -0.12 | 7.23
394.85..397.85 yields 0.05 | 6.34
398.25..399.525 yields -0.12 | 7.49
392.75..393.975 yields 0.09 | 6.03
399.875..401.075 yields -0.11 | 7.44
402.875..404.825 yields -0.09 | 7.46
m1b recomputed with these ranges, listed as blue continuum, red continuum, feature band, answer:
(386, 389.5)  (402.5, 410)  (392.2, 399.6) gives 0.675 nm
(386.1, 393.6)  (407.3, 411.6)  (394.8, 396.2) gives -0.087 nm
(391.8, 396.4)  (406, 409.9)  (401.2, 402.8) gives -0.090 nm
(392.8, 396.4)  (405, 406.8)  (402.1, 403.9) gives 0.130 nm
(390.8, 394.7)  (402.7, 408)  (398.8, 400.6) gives -0.015 nm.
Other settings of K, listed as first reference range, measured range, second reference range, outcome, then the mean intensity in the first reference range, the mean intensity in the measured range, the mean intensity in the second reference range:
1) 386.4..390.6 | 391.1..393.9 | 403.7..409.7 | 0.18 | 6.9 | 6.59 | 7.58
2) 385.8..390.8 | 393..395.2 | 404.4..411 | 0.17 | 6.94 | 6.52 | 7.36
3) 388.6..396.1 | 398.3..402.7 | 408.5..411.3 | -0.47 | 6.72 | 7.45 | 6.77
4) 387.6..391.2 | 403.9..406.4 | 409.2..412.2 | -0.44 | 6.45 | 7.81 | 6.71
